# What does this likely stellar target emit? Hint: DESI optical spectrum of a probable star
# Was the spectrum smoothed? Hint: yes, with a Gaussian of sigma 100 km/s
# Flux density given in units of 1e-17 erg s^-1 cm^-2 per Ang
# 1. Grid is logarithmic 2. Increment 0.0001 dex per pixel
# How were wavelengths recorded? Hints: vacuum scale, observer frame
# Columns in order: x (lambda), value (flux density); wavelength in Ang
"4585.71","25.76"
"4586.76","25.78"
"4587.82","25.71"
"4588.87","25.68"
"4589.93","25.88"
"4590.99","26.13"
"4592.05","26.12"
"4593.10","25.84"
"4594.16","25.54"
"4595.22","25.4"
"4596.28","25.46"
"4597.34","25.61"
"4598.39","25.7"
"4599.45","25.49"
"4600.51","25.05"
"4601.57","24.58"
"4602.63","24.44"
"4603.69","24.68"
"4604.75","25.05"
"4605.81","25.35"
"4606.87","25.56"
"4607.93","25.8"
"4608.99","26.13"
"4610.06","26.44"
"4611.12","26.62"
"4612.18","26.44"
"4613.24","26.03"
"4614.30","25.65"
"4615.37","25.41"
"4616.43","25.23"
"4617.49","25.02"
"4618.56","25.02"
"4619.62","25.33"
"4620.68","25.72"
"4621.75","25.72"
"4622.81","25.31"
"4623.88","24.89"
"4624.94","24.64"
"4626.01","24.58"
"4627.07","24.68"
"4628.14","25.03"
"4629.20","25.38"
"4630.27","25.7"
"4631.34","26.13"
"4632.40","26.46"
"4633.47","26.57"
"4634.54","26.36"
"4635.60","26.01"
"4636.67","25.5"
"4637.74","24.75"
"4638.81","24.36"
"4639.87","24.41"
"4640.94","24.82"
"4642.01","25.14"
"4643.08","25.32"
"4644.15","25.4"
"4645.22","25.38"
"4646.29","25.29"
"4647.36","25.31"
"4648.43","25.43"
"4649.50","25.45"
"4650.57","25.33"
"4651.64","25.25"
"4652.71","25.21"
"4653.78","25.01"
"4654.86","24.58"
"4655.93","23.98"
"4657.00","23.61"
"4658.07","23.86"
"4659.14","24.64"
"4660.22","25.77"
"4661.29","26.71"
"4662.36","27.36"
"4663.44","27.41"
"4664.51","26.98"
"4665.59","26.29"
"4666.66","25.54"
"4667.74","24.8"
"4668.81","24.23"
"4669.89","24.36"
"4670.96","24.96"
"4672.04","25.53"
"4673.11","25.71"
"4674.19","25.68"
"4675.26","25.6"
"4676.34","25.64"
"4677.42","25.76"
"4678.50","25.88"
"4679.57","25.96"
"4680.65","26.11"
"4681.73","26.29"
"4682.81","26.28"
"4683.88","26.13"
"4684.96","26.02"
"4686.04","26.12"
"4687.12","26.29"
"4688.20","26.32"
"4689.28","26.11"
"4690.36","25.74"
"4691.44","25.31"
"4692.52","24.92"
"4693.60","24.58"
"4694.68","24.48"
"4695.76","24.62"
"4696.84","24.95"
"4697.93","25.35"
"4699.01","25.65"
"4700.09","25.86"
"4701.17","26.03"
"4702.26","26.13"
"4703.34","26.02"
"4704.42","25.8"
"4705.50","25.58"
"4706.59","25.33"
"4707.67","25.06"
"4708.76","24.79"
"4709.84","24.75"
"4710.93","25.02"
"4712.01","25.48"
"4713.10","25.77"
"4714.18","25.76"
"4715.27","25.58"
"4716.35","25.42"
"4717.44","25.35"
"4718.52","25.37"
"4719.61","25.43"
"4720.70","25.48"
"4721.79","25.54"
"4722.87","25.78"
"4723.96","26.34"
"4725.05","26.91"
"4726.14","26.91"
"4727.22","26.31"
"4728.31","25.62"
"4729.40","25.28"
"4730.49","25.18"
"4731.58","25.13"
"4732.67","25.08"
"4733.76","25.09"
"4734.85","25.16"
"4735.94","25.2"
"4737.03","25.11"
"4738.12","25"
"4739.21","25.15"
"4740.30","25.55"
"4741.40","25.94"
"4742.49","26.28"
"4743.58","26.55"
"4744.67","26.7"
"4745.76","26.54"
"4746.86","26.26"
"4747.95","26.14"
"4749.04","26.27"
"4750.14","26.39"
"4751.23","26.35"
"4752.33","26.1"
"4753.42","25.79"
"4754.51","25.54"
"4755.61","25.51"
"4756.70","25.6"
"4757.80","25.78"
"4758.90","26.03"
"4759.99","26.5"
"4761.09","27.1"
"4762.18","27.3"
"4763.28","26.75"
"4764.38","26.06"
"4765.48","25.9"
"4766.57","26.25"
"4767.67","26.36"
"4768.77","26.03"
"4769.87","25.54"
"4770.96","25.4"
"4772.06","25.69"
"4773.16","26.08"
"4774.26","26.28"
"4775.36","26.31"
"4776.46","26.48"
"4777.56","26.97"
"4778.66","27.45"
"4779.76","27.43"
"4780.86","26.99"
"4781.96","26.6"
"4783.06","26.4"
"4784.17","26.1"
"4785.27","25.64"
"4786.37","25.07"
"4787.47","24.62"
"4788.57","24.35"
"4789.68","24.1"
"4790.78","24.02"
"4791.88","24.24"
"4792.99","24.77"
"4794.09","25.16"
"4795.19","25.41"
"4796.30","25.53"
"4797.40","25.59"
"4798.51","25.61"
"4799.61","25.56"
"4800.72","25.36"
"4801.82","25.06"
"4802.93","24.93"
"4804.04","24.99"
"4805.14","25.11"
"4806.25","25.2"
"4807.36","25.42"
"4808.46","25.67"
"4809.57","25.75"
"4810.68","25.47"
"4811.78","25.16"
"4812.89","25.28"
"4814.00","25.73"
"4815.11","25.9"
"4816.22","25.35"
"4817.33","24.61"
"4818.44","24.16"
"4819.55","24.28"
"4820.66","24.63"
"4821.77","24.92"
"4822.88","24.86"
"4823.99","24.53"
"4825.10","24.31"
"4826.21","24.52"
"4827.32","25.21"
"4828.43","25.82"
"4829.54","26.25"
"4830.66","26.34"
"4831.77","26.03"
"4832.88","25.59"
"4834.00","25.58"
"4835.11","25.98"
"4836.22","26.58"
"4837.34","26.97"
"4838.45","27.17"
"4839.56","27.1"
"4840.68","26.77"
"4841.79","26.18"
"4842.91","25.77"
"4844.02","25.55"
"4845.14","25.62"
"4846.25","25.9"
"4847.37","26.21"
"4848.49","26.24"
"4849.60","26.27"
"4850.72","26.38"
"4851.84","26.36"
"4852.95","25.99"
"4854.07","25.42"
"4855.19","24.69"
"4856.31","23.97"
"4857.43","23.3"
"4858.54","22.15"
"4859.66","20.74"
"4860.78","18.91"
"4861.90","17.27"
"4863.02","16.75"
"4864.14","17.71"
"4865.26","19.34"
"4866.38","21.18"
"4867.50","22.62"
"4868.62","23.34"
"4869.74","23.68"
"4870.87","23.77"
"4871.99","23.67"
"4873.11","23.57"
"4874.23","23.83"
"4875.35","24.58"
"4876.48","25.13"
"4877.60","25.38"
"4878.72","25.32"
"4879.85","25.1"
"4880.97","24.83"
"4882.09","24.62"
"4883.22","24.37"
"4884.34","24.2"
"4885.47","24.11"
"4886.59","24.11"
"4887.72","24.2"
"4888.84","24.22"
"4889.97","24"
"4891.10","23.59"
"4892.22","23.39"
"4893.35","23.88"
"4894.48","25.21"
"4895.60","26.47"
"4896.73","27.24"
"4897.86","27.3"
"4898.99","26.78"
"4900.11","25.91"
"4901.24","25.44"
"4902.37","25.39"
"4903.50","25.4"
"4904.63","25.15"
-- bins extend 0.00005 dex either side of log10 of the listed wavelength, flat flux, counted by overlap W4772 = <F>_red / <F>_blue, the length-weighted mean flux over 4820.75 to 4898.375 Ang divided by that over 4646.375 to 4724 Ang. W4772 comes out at 1.0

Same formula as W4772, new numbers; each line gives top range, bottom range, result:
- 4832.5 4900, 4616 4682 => 0.96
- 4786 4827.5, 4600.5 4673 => 0.99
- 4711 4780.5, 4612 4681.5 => 1.02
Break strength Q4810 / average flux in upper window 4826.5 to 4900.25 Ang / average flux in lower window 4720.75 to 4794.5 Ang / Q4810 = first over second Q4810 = 0.9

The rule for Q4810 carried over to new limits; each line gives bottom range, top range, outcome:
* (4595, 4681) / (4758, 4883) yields 0.98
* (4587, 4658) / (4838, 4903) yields 0.96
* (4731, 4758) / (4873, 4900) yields 0.96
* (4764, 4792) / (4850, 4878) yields 0.88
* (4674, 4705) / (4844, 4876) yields 0.90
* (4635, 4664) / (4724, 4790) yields 1.03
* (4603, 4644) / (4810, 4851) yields 1.01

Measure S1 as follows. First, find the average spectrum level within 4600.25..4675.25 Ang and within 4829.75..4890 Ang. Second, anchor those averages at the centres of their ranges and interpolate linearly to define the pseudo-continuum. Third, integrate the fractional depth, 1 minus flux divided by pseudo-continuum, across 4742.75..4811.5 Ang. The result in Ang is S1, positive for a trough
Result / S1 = -3.2 Ang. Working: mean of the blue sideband 25.4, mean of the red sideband 24.3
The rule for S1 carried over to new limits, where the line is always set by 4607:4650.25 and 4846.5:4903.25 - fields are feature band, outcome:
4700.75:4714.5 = -0.3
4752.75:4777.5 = -1.5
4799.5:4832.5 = -1.2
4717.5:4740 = -0.6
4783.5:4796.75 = -0.2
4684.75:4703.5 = -0.4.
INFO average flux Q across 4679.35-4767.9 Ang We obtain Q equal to 25.8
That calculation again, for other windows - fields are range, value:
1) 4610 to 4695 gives 25.5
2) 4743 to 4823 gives 25.7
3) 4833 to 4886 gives 24.2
